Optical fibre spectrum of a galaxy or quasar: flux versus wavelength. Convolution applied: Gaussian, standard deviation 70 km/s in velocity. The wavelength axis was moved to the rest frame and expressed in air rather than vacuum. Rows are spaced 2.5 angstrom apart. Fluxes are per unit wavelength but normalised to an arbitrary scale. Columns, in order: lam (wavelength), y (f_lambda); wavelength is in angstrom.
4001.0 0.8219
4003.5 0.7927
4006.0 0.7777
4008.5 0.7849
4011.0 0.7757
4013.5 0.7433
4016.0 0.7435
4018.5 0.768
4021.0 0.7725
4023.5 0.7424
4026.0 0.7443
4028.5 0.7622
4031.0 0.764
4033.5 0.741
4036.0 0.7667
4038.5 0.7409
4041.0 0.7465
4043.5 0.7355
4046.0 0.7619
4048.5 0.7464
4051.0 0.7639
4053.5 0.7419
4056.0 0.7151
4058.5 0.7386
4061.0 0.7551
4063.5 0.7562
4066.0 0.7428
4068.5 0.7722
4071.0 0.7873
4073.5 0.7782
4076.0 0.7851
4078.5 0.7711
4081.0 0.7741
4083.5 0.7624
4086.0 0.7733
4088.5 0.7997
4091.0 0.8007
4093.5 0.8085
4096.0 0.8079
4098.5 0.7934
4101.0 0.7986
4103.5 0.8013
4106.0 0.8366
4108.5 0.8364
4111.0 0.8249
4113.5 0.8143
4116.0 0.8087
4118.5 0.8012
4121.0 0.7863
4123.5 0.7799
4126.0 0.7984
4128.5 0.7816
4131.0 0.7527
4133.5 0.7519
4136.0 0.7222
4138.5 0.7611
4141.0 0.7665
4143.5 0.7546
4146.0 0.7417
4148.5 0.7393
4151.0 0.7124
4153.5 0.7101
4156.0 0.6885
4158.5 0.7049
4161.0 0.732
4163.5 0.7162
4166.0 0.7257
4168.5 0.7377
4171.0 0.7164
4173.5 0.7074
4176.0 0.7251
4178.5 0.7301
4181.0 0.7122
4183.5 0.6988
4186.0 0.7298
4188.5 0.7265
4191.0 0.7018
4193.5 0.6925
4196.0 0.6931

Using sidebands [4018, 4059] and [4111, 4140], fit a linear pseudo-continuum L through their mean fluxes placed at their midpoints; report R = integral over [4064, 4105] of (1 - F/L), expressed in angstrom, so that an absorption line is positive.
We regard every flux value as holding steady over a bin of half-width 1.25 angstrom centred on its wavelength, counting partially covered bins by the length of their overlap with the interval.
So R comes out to -1.0 angstrom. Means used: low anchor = 0.75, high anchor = 0.78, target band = 0.785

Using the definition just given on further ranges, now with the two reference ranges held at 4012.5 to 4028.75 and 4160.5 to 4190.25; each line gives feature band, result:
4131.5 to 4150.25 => -0.50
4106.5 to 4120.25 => -1.56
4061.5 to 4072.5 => -0.31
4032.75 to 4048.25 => 0.01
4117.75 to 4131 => -0.98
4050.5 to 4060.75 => 0.09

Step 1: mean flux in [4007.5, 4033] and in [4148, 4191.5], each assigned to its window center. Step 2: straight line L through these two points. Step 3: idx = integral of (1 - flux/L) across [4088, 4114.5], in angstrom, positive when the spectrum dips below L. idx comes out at -2.7 angstrom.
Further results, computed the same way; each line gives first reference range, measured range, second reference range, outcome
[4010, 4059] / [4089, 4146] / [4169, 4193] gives -4.52 angstrom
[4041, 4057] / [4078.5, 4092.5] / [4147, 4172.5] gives -0.86 angstrom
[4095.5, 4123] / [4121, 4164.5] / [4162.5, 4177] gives 0.99 angstrom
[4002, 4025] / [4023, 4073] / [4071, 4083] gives 1.35 angstrom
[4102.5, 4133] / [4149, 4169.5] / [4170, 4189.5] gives 0.79 angstrom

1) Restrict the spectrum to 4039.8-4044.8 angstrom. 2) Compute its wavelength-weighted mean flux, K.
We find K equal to 0.741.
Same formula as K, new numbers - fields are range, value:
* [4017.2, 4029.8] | 0.758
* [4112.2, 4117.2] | 0.812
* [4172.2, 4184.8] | 0.715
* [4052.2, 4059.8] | 0.732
